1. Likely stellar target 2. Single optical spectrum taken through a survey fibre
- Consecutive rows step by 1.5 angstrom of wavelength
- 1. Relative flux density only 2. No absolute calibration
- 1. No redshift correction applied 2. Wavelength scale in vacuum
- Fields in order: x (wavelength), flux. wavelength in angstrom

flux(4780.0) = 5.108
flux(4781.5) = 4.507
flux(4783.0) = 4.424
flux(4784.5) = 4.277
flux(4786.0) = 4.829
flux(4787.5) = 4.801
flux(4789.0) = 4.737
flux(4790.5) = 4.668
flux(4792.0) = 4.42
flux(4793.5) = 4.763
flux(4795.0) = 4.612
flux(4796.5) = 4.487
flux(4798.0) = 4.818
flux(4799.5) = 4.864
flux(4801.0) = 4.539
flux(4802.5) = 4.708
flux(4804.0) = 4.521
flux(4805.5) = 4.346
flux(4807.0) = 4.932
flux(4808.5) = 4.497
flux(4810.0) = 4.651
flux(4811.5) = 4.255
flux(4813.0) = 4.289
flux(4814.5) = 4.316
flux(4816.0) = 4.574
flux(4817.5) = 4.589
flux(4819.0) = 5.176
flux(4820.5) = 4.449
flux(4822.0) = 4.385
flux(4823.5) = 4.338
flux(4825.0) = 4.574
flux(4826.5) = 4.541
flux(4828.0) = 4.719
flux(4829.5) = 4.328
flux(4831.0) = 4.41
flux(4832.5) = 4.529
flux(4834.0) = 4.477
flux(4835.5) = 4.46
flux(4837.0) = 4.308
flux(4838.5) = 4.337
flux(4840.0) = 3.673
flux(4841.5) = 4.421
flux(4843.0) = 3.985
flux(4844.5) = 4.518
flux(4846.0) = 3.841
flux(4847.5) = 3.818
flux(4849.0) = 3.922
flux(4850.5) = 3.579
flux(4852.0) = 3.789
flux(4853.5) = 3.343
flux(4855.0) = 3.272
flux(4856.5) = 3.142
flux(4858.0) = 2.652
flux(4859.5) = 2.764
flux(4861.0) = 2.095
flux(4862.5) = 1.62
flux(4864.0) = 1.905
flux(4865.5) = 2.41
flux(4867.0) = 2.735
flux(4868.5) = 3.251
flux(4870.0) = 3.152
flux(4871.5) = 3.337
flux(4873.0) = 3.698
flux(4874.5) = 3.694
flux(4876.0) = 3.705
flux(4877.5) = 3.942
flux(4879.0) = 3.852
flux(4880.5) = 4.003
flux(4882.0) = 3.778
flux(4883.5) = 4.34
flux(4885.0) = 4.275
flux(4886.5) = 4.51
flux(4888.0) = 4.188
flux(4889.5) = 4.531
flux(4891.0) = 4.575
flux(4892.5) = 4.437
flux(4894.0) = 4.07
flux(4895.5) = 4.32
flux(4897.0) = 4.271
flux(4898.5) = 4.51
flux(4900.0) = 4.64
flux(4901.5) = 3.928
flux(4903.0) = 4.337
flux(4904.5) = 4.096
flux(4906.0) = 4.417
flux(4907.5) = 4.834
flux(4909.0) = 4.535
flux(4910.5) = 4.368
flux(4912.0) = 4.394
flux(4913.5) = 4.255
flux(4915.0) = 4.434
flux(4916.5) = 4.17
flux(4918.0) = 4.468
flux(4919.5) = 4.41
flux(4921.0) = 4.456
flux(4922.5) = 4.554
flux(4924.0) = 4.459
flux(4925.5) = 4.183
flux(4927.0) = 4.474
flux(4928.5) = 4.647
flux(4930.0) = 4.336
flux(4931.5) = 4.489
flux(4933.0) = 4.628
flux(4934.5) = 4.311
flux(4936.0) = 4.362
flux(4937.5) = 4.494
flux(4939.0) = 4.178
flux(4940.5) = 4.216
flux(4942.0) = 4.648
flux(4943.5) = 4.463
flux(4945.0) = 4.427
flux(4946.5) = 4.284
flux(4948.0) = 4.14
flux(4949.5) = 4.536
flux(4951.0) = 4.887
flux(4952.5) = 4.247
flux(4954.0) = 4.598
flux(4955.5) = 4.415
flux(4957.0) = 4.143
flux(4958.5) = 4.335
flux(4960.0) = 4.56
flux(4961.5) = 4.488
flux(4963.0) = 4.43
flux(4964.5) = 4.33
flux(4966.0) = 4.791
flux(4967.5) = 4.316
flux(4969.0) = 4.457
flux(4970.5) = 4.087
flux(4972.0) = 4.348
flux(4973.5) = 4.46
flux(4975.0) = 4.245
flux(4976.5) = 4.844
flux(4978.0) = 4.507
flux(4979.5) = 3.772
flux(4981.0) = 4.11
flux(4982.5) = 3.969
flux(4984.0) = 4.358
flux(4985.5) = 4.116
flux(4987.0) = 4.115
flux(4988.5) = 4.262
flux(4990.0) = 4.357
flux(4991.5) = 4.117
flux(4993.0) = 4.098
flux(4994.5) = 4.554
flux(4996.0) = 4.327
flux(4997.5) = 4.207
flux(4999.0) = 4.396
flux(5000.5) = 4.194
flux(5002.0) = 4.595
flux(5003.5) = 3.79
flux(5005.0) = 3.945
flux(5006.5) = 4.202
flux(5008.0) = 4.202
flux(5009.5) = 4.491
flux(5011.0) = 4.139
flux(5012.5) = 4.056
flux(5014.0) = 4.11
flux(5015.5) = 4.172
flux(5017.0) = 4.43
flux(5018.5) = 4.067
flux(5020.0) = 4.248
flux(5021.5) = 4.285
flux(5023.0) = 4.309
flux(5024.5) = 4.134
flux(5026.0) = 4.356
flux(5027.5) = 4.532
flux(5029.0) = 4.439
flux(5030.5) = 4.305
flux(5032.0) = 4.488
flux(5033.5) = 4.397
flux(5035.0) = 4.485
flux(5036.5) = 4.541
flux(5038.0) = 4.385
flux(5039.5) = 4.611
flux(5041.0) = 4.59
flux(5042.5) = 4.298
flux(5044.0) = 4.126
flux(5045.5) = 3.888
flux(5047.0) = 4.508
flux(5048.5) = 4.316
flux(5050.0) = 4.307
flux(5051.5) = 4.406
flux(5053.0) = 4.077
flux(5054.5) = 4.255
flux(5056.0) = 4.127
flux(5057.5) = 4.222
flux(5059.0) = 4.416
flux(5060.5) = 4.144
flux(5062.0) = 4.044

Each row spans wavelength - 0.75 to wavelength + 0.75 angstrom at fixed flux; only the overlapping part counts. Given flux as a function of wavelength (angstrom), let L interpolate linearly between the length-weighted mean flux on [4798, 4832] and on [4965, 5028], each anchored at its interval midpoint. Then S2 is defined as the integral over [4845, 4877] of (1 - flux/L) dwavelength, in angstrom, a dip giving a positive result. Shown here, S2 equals 9.5 angstrom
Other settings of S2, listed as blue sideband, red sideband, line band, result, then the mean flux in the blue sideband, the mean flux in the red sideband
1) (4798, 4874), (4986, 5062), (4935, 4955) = -1.4 angstrom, 3.95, 4.28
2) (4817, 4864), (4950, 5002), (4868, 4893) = 0.5 angstrom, 3.9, 4.34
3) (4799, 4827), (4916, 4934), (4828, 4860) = 4.3 angstrom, 4.55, 4.44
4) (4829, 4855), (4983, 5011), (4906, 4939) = -2.2 angstrom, 4.08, 4.24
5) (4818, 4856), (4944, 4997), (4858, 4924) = 5.5 angstrom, 4.2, 4.34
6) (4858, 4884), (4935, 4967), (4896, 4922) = -4.3 angstrom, 3.17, 4.43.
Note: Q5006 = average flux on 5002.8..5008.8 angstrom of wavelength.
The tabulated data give 4.04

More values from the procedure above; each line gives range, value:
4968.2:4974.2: 4.34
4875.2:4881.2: 3.87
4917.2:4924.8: 4.47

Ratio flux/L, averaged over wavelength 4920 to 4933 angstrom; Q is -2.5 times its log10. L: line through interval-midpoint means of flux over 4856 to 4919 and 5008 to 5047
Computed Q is -0.13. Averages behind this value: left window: 3.83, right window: 4.32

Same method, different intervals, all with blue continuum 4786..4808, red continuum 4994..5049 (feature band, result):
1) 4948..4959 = -0.01 mag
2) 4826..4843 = 0.06 mag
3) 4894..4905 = 0.05 mag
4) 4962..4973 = 0.00 mag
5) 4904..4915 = 0.01 mag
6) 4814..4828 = 0.01 mag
